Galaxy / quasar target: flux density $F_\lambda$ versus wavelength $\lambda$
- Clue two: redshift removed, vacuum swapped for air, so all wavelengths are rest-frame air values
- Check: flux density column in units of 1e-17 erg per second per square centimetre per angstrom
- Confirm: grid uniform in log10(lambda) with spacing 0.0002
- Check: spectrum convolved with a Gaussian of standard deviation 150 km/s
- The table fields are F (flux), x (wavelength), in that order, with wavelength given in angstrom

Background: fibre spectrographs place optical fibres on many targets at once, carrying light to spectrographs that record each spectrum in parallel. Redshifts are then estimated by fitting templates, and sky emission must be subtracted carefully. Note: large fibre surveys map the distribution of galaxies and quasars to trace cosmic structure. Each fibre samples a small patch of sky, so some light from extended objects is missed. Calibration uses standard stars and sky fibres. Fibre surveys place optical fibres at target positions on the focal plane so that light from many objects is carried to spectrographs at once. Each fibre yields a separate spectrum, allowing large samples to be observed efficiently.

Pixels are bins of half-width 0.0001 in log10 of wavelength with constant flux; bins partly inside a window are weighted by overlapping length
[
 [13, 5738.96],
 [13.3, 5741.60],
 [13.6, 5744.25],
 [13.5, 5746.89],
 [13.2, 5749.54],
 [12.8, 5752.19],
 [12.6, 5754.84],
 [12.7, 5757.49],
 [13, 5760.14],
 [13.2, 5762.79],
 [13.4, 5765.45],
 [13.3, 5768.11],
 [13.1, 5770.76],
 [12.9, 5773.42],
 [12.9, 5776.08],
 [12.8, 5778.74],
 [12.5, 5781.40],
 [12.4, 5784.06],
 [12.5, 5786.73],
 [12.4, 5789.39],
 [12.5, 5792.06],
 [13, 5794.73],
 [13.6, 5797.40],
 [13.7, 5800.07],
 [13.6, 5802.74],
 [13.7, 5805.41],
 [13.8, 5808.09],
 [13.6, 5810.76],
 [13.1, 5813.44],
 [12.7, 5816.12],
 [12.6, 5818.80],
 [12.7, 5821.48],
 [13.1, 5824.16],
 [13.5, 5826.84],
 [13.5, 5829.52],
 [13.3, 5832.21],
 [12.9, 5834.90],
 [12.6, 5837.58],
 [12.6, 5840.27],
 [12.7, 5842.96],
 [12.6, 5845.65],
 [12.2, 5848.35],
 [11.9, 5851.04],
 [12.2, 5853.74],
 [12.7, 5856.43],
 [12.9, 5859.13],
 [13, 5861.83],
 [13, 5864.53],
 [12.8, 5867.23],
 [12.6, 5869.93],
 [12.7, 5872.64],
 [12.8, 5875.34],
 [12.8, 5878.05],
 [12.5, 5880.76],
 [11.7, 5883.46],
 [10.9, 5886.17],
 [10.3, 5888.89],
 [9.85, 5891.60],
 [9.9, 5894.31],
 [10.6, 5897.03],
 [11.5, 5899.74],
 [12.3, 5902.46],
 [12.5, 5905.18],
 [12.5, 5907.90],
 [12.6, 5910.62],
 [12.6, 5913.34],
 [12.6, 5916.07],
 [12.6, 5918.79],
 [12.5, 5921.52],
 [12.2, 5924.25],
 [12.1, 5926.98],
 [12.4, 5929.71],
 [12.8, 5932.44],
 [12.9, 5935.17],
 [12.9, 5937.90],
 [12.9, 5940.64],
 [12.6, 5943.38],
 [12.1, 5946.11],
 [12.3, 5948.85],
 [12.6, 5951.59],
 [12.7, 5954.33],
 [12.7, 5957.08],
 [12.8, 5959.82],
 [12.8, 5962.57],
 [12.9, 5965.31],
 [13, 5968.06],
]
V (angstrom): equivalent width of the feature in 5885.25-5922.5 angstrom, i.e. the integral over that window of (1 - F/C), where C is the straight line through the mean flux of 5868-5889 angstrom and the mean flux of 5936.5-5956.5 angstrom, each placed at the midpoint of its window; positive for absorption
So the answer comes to 2.00 angstrom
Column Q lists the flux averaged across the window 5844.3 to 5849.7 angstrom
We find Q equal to 12.4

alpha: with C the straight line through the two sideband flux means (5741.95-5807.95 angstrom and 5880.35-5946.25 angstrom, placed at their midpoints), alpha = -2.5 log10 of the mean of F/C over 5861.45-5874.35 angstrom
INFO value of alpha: -0.04 mag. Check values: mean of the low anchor 13.1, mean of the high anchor 12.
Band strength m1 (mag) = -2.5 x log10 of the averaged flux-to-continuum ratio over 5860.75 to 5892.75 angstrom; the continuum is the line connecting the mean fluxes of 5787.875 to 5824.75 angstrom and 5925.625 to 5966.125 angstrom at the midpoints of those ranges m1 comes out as 0.07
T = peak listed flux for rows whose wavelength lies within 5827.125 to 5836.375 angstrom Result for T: 13.5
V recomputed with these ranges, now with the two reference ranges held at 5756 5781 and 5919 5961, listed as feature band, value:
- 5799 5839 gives -1.06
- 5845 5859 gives 0.48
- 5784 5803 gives -0.03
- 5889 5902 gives 2.16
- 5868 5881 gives 0.04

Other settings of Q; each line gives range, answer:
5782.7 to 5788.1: 12.5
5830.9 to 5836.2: 13.1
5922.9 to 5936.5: 12.5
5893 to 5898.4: 10.3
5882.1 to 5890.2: 11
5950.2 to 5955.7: 12.7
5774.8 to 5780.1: 12.9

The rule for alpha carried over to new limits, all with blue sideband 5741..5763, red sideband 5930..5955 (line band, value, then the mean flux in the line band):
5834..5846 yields 0.02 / 12.7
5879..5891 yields 0.13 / 11.3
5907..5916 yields 0.01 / 12.6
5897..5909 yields 0.06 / 12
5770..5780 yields 0.01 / 12.9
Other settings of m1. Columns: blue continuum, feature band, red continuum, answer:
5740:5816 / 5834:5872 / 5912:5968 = 0.021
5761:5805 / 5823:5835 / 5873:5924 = -0.063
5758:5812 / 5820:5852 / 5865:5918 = -0.024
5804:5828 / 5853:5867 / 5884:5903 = -0.088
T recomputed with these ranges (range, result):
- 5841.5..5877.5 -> 13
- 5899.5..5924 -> 12.6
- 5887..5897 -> 10.3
